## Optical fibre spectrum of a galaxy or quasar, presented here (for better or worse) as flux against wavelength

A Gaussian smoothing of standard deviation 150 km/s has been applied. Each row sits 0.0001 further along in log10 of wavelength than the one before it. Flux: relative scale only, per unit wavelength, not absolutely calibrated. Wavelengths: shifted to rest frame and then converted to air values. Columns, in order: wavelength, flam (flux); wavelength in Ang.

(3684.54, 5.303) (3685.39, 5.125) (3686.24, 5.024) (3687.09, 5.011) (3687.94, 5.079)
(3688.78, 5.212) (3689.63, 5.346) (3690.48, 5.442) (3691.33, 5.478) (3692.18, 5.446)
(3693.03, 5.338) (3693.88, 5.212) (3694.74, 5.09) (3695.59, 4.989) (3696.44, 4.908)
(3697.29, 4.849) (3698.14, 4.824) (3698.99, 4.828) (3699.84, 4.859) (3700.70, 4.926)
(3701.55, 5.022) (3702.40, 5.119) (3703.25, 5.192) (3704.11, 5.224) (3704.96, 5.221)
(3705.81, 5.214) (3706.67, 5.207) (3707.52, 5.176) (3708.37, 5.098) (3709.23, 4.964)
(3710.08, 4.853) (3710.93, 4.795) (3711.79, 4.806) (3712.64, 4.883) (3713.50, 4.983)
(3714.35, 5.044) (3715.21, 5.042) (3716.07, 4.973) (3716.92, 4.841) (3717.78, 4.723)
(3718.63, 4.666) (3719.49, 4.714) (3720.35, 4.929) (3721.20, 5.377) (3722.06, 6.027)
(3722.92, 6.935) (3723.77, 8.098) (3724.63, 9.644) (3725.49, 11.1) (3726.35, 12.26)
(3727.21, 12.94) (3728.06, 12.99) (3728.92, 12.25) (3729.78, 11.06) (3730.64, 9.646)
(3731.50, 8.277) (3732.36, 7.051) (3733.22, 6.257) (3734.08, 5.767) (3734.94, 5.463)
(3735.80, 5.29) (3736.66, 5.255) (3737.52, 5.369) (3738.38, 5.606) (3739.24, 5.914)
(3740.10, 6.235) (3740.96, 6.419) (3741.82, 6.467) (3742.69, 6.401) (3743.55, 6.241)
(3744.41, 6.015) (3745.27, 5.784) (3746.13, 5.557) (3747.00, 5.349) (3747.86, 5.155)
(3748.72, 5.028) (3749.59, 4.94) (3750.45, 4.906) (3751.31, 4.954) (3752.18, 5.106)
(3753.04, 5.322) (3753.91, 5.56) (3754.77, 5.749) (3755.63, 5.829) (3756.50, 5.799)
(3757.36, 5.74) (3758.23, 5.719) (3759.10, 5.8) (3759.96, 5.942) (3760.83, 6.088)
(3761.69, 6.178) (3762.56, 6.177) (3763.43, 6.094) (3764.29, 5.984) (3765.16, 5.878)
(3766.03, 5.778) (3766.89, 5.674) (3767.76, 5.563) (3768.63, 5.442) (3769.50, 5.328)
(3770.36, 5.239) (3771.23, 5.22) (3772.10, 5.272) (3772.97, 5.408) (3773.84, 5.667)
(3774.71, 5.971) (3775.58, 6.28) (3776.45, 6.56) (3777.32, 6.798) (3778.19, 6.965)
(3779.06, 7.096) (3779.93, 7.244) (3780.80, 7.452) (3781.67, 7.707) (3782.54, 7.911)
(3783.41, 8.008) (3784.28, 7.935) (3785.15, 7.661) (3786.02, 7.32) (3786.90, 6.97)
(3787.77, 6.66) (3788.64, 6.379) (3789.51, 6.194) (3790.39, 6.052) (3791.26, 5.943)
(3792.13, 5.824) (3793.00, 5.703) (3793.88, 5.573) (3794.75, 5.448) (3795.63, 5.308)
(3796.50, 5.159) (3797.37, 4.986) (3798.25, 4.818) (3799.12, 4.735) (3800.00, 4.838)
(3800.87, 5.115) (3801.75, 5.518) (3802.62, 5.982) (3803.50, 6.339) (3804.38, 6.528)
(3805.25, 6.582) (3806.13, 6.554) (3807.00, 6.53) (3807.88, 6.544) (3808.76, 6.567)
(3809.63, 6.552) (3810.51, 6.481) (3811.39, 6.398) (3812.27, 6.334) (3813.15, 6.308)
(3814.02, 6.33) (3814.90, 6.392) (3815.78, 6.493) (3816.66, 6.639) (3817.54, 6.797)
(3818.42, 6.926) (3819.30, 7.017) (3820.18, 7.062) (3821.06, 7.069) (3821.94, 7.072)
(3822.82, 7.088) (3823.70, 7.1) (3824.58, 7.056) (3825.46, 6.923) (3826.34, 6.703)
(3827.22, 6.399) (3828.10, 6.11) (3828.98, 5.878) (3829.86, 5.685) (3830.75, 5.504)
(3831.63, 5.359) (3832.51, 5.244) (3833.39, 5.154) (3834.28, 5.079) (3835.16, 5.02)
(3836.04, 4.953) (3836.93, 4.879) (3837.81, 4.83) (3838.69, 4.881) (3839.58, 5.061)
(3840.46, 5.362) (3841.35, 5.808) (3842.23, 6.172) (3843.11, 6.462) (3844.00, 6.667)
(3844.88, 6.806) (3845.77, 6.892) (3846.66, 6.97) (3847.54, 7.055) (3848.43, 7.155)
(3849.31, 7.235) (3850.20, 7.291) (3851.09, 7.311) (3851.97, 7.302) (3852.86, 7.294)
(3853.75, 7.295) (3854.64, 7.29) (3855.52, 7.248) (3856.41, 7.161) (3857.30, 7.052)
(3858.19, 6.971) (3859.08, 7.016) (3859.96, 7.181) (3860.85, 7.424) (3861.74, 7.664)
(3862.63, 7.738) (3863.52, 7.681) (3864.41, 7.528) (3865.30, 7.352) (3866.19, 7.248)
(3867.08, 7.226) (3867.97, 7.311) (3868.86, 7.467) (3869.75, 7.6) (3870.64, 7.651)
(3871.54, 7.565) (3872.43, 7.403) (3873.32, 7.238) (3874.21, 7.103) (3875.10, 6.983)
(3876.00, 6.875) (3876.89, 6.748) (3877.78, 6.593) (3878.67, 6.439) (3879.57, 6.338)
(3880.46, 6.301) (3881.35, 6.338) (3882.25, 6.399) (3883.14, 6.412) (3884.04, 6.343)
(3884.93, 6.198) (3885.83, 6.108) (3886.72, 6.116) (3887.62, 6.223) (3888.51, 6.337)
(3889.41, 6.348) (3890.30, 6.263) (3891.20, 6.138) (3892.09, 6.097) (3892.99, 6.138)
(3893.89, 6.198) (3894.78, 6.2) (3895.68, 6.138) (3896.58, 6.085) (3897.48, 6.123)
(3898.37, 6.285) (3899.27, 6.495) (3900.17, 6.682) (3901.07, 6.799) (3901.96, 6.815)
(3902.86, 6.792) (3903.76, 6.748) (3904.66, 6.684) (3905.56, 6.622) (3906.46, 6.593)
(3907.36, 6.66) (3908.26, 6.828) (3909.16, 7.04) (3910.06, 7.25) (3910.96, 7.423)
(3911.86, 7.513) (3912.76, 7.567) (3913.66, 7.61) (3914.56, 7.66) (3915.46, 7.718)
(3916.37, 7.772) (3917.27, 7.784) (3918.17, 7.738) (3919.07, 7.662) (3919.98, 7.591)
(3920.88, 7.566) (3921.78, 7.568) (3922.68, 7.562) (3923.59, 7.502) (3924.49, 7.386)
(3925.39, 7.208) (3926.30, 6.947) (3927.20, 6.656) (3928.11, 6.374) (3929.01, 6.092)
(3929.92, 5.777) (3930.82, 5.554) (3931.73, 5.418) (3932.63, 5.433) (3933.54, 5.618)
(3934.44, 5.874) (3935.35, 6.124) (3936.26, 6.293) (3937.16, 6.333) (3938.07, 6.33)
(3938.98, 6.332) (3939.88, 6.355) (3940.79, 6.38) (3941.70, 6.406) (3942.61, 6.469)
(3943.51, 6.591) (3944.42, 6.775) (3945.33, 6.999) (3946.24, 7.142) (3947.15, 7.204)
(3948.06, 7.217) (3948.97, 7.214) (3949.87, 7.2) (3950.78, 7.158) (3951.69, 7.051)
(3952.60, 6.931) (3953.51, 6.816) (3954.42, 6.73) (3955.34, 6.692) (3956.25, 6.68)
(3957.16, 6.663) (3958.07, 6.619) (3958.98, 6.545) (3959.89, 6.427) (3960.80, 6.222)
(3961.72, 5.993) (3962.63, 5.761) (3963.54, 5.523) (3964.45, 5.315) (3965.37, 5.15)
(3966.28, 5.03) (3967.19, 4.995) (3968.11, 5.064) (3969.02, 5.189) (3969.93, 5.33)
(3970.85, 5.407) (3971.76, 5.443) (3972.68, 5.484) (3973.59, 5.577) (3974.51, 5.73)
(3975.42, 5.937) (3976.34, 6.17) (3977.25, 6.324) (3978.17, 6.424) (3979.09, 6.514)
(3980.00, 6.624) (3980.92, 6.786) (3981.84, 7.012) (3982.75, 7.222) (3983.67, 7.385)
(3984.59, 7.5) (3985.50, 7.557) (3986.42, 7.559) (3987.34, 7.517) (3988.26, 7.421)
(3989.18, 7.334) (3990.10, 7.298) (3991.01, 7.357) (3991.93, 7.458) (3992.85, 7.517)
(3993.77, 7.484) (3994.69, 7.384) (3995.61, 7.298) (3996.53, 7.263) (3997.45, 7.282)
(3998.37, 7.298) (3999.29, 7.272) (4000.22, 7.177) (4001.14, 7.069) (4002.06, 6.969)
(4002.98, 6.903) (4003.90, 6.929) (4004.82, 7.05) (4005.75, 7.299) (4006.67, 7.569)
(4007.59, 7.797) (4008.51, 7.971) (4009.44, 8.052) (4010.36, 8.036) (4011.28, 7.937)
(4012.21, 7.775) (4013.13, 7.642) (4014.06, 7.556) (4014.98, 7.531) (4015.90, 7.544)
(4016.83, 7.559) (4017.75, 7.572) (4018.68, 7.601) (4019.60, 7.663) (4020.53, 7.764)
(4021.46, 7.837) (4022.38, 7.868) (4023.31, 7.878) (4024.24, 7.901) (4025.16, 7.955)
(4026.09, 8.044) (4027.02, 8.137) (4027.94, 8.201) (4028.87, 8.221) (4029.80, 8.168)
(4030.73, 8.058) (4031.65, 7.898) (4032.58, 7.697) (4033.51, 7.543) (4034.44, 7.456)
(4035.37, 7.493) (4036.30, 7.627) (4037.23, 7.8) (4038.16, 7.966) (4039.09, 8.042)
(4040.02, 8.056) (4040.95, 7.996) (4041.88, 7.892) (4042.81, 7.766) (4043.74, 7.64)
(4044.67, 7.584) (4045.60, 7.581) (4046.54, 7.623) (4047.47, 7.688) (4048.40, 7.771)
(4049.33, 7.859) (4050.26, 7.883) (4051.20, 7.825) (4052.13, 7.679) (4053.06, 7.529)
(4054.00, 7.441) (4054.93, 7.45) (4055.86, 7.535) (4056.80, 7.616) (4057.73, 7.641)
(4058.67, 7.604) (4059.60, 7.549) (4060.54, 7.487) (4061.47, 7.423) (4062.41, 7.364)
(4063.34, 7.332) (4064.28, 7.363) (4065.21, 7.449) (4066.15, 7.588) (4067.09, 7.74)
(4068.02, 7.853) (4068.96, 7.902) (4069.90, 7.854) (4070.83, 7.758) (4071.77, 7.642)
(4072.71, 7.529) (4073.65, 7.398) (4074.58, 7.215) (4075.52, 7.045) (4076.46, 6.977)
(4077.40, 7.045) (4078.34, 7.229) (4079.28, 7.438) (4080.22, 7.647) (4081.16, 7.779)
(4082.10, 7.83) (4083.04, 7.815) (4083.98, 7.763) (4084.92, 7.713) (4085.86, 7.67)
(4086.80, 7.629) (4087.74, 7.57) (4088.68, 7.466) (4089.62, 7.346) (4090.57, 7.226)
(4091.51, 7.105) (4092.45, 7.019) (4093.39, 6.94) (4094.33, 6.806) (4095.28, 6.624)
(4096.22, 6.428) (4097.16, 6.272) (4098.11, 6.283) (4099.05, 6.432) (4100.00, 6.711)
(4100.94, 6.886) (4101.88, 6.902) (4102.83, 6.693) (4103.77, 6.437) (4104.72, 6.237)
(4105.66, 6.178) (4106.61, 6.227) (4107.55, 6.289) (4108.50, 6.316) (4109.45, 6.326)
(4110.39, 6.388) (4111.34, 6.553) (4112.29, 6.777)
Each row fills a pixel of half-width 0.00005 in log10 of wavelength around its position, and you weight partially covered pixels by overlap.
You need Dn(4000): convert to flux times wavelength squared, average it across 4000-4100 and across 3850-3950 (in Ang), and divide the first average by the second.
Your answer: 1.19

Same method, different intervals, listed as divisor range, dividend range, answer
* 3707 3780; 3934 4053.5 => 1.29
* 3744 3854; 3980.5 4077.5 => 1.39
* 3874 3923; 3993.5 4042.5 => 1.20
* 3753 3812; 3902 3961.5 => 1.20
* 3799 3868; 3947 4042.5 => 1.19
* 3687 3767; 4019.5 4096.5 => 1.50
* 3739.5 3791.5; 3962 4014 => 1.25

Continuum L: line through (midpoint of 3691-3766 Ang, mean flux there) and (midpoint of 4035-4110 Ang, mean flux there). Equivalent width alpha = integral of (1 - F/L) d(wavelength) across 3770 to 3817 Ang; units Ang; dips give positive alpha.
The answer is 0.2 Ang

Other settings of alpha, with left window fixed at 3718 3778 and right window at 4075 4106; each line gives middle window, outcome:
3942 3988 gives 2.8 Ang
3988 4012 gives -1.7 Ang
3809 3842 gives 2.4 Ang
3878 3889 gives 0.6 Ang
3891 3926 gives -1.3 Ang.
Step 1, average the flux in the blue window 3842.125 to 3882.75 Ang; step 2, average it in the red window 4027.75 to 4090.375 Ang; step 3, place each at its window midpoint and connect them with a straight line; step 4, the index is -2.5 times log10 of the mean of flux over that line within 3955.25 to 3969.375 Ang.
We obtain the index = 0.25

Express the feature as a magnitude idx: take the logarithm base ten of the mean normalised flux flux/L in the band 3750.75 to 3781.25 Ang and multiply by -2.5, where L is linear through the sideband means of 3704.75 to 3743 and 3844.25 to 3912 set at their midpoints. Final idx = 0.14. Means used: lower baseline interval 6.64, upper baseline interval 6.86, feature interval 5.91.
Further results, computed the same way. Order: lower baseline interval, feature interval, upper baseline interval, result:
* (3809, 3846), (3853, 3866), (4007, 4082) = -0.149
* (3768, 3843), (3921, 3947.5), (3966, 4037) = 0.051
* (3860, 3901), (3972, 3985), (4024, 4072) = 0.137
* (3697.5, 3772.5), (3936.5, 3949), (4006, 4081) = 0.077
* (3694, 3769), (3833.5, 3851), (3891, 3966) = 0.064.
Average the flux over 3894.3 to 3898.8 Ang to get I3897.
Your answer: 6.17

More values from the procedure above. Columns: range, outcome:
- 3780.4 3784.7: 7.81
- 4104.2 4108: 6.24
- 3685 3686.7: 5.06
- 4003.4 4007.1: 7.2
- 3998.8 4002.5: 7.11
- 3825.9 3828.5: 6.42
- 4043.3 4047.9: 7.62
